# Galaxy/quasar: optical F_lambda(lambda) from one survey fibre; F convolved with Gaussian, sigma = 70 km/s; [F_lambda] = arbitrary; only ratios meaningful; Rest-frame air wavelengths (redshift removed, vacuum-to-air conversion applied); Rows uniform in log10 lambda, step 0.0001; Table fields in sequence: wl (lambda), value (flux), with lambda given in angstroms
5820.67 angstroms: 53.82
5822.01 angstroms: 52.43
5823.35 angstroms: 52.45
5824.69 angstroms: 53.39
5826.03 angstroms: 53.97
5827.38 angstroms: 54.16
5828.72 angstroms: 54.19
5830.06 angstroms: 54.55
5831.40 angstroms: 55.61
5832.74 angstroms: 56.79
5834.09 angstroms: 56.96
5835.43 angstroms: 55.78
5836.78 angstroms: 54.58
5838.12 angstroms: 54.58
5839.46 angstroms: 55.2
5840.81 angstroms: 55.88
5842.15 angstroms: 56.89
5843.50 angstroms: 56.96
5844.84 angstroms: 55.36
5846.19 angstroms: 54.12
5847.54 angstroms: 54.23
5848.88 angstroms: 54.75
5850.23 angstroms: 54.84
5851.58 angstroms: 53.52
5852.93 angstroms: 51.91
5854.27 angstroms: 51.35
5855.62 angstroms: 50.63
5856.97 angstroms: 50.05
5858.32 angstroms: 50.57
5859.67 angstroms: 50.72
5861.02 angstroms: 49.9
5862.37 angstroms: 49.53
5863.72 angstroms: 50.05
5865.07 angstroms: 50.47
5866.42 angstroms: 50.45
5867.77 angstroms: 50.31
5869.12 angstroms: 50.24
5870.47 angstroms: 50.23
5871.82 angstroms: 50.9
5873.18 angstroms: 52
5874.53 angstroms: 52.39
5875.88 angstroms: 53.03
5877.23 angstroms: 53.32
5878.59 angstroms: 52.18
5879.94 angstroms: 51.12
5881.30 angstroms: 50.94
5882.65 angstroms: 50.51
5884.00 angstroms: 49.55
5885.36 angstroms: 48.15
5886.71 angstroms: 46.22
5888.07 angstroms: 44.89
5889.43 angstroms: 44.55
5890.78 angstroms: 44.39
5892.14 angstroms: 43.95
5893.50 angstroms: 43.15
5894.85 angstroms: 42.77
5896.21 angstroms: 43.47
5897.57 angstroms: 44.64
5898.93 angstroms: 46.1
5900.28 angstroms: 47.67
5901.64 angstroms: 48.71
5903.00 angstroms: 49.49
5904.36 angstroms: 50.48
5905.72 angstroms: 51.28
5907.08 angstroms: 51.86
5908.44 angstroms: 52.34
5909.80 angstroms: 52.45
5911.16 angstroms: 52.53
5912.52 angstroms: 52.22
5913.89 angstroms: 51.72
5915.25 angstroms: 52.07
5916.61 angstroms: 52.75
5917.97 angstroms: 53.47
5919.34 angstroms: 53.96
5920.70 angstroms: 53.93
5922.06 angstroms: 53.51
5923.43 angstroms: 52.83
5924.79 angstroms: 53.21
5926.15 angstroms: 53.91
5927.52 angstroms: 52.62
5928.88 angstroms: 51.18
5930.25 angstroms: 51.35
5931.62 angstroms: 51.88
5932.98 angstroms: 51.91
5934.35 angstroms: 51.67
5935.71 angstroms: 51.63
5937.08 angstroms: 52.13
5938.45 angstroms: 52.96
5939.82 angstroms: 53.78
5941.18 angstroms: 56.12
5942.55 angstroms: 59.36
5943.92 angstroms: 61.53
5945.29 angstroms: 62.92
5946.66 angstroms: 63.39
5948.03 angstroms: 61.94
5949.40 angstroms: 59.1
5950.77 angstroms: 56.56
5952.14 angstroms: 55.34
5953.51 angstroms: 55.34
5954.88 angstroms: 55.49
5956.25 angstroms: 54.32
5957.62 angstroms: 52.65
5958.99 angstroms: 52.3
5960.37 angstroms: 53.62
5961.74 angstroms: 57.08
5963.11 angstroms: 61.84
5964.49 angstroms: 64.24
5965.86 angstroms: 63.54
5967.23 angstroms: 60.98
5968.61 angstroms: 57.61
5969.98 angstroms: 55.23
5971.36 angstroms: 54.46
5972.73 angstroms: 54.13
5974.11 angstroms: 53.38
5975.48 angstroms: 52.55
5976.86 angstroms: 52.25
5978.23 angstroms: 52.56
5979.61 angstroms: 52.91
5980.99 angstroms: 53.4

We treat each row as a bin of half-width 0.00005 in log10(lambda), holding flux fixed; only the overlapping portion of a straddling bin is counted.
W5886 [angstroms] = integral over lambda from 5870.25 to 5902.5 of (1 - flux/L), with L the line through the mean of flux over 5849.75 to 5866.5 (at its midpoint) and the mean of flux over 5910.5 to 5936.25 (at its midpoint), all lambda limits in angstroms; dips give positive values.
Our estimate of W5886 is 2.2 angstroms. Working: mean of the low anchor 51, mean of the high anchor 52.6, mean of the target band 48.1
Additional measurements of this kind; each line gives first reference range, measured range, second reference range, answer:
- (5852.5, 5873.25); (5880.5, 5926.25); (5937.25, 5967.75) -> 3.72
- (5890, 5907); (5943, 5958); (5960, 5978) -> -1.11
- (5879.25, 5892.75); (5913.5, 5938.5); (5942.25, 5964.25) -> 0.46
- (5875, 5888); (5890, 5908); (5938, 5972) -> 1.83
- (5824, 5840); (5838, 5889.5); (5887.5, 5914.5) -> 0.11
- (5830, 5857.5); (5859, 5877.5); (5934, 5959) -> 1.37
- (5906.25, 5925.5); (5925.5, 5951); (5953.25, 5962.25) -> -0.93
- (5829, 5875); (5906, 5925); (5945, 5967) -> 1.14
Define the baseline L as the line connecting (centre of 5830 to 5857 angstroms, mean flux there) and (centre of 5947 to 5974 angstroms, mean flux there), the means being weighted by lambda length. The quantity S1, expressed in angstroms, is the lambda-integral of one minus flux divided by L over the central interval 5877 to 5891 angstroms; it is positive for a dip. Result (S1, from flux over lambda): 1.71 angstroms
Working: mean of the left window 54.6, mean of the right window 57.1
